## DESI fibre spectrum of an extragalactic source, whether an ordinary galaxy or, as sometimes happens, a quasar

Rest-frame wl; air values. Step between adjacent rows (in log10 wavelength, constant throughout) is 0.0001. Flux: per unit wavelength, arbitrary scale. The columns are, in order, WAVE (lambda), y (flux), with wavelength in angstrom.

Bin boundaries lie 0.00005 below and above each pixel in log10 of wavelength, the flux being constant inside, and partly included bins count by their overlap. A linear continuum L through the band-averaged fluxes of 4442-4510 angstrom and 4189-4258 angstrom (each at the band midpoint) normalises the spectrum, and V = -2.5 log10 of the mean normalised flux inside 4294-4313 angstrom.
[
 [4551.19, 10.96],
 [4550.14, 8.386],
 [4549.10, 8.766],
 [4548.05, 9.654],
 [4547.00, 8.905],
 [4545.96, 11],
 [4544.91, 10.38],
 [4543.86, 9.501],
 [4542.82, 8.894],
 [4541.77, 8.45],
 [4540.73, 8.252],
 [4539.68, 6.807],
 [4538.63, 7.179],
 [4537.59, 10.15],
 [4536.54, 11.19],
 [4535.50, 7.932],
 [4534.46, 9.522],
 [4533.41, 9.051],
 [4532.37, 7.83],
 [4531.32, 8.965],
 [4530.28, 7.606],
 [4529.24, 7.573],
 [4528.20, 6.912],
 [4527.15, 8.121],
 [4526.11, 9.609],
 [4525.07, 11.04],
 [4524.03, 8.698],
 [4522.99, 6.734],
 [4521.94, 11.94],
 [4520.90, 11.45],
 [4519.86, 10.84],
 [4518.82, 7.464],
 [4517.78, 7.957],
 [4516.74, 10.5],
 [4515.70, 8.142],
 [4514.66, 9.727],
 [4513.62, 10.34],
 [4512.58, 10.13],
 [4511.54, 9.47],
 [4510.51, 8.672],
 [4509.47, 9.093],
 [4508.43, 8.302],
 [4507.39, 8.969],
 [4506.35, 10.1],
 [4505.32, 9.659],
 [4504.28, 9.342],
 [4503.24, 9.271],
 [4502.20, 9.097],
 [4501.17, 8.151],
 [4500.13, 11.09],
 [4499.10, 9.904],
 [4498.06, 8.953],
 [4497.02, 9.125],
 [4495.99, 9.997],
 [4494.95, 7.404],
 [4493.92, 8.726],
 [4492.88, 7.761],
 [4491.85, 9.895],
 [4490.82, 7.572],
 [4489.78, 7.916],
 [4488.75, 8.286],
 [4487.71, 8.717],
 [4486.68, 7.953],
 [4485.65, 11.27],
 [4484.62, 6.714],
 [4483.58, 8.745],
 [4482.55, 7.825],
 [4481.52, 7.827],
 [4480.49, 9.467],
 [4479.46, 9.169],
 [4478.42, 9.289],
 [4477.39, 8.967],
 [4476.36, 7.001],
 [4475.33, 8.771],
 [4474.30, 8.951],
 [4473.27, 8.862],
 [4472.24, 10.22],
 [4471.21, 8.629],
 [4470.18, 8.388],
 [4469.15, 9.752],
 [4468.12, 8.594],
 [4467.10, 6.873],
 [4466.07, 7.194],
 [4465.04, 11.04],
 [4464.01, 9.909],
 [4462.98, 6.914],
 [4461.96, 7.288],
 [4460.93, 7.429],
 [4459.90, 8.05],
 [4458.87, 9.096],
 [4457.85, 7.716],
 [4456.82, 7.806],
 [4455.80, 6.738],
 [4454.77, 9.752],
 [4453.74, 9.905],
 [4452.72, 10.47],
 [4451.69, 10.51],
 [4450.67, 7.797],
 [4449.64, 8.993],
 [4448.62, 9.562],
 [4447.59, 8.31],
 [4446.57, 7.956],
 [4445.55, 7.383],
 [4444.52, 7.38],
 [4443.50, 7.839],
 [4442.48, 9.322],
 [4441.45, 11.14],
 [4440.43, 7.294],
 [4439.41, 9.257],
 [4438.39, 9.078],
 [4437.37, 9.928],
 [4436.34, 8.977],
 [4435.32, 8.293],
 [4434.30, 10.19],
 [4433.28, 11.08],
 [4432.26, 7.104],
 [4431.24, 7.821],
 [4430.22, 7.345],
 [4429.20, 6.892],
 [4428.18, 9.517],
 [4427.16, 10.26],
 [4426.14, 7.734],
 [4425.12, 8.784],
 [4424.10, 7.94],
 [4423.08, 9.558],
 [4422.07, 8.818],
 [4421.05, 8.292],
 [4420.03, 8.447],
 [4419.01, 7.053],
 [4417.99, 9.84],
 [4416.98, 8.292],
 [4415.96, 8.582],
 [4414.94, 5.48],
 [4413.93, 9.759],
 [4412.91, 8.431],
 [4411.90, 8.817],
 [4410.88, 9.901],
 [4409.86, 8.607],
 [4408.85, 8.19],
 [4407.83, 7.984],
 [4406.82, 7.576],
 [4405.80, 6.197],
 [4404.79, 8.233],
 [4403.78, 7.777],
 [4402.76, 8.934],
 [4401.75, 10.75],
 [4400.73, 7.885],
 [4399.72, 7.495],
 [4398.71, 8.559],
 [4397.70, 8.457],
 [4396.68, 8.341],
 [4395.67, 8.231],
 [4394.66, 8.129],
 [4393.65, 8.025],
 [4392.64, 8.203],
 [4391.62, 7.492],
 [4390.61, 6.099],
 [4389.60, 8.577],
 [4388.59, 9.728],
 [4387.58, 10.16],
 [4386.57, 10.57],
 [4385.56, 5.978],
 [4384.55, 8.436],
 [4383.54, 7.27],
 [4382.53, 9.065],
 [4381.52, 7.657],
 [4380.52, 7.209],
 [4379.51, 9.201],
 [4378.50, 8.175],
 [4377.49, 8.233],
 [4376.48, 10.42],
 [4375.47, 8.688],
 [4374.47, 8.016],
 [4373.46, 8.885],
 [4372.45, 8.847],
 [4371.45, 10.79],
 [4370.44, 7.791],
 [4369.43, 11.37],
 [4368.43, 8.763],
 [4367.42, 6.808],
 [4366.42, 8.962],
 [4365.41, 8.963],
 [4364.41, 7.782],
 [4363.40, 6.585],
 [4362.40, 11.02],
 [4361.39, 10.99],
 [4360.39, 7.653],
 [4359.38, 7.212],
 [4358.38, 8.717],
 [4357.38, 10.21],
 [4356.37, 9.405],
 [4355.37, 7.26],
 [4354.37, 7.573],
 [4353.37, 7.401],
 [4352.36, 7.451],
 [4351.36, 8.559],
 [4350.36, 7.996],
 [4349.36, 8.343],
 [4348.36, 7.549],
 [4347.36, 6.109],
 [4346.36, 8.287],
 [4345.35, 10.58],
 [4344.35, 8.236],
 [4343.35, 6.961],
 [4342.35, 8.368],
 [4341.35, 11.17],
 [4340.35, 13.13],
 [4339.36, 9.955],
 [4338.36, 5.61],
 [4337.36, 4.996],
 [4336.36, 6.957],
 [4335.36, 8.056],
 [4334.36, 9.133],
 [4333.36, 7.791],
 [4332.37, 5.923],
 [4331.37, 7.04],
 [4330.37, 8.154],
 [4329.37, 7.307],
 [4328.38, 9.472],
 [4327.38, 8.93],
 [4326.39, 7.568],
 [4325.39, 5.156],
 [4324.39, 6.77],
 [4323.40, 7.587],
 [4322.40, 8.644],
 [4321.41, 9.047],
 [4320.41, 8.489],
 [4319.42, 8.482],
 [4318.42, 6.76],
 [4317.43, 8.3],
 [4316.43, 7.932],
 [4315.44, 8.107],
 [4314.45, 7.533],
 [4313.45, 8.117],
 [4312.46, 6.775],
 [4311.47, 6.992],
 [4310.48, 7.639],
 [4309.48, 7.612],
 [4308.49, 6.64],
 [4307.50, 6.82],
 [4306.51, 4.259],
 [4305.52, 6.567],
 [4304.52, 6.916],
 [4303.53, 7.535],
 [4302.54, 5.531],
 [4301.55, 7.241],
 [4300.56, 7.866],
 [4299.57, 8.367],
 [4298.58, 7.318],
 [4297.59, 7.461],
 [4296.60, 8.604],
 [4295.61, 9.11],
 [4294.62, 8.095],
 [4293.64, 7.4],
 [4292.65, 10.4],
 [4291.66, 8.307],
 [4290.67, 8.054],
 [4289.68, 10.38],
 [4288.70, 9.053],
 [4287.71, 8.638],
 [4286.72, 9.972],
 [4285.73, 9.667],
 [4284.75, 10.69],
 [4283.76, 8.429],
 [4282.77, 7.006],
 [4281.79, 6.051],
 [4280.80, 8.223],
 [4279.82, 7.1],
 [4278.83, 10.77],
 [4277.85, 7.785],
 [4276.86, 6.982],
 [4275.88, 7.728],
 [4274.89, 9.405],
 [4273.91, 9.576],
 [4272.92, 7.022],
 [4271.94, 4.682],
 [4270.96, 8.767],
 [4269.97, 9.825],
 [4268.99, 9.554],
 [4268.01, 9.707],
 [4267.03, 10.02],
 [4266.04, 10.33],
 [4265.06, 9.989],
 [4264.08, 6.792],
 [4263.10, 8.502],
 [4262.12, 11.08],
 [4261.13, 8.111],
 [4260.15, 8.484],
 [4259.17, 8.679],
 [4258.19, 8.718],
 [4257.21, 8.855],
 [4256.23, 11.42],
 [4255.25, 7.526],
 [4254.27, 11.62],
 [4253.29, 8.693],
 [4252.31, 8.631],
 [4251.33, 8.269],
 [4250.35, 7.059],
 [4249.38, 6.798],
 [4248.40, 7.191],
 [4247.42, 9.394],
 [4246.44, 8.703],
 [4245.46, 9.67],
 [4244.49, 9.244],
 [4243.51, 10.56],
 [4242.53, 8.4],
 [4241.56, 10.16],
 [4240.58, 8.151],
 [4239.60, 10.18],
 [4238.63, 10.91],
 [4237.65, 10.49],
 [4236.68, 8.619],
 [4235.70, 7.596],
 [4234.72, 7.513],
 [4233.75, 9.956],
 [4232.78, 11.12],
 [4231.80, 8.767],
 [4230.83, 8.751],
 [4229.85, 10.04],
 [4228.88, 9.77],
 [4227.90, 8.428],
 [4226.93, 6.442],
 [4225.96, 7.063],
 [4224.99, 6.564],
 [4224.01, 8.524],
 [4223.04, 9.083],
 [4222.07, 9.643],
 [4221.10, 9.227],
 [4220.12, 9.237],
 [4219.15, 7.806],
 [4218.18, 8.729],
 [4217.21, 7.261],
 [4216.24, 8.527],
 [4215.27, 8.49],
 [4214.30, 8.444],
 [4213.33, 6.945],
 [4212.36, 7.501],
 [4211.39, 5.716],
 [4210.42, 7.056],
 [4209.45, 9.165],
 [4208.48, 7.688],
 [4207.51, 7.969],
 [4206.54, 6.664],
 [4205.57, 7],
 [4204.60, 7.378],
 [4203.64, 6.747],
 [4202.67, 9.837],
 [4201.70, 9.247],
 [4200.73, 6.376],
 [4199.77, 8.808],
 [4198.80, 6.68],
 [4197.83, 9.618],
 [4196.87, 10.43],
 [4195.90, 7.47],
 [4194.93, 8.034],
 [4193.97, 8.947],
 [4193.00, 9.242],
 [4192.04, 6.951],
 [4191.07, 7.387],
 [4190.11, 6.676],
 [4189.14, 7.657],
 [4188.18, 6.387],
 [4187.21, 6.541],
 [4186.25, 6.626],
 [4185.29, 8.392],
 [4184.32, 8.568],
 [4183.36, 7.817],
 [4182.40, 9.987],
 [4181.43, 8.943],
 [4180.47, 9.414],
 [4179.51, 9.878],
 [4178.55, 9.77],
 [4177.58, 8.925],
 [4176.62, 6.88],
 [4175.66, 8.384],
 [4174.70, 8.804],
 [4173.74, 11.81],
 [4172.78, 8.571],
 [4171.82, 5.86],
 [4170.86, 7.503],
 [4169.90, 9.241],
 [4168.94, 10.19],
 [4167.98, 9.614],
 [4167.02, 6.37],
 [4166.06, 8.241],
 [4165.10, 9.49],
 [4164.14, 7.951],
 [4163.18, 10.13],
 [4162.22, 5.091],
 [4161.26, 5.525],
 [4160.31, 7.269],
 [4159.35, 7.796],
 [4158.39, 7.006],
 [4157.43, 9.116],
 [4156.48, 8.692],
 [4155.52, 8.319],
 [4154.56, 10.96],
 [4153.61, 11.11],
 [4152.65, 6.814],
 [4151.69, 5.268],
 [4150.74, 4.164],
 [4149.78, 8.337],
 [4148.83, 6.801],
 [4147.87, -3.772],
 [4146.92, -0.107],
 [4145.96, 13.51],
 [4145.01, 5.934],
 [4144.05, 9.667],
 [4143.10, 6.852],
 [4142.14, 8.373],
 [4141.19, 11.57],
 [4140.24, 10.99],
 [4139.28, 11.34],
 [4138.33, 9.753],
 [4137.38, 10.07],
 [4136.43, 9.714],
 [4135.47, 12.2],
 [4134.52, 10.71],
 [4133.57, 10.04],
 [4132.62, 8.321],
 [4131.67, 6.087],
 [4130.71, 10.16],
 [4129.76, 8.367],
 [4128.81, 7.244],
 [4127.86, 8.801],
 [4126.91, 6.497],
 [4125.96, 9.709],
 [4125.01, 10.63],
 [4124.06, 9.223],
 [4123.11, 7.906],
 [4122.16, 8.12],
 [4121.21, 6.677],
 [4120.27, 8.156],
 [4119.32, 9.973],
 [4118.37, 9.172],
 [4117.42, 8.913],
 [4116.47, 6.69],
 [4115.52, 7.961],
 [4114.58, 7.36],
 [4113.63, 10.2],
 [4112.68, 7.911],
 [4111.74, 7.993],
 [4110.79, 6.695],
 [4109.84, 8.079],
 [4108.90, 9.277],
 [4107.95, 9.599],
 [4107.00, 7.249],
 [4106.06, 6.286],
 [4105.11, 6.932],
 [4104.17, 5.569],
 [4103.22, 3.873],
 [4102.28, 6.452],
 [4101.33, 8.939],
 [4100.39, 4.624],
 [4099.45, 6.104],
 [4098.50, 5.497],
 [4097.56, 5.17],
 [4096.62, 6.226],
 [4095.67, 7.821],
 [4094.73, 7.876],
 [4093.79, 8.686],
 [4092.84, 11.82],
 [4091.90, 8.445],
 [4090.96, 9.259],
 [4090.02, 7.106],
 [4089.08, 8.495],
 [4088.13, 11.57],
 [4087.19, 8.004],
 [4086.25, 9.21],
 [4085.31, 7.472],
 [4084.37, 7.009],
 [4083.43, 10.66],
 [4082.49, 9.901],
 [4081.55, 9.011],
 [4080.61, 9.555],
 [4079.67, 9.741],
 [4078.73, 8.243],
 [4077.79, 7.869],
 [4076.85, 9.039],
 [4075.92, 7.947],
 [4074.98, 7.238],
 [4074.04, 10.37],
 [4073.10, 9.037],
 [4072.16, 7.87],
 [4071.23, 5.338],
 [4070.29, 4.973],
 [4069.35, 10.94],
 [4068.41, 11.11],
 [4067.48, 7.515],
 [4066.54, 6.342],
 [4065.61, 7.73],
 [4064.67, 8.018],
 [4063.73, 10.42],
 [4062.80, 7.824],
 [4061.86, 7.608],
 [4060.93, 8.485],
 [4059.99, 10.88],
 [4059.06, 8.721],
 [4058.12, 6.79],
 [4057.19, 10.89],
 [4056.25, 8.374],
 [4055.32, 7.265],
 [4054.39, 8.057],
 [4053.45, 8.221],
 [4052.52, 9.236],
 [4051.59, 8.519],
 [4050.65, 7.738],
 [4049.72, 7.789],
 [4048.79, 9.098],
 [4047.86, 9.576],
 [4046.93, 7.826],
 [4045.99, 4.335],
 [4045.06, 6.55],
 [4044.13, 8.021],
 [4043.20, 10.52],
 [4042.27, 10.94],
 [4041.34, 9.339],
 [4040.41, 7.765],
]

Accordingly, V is 0.18 mag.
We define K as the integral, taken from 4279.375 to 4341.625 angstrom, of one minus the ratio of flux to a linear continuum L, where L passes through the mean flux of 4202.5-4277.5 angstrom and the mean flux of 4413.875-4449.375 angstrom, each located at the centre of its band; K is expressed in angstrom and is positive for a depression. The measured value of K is 4.9 angstrom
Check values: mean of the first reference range 8.58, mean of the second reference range 8.58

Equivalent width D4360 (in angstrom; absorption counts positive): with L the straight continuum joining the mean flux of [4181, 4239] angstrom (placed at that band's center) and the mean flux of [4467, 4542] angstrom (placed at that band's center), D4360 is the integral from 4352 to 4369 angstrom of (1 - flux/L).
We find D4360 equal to 0.3 angstrom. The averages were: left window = 8.22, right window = 8.9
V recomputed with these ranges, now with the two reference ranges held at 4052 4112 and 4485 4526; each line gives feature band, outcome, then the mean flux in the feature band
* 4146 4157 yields 0.29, 6.37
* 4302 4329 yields 0.18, 7.42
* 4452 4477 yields 0.07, 8.57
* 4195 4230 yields 0.05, 8.08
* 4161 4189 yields 0.00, 8.32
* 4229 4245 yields -0.11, 9.42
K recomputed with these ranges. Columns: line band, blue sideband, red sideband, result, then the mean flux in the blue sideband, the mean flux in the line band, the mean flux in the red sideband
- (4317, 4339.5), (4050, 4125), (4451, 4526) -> 2.6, 8.15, 7.62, 8.94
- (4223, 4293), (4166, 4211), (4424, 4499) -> -4.2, 8.2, 8.81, 8.65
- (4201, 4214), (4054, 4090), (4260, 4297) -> 1.6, 8.55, 7.6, 8.69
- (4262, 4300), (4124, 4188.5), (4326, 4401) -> -1.3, 8.3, 8.61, 8.36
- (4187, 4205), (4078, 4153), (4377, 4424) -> 0.4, 8.06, 7.94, 8.32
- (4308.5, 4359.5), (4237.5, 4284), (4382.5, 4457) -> 4.0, 8.76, 7.98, 8.52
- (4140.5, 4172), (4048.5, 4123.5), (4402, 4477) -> 2.4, 8.13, 7.58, 8.55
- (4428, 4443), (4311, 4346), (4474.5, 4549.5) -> -0.5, 8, 8.87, 8.97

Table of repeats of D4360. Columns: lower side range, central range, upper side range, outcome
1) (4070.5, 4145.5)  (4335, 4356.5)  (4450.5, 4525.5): 1.4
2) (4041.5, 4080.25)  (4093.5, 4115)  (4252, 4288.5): 3.4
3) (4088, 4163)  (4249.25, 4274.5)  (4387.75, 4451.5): -2.0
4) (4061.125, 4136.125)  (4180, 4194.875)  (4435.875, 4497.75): 0.6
